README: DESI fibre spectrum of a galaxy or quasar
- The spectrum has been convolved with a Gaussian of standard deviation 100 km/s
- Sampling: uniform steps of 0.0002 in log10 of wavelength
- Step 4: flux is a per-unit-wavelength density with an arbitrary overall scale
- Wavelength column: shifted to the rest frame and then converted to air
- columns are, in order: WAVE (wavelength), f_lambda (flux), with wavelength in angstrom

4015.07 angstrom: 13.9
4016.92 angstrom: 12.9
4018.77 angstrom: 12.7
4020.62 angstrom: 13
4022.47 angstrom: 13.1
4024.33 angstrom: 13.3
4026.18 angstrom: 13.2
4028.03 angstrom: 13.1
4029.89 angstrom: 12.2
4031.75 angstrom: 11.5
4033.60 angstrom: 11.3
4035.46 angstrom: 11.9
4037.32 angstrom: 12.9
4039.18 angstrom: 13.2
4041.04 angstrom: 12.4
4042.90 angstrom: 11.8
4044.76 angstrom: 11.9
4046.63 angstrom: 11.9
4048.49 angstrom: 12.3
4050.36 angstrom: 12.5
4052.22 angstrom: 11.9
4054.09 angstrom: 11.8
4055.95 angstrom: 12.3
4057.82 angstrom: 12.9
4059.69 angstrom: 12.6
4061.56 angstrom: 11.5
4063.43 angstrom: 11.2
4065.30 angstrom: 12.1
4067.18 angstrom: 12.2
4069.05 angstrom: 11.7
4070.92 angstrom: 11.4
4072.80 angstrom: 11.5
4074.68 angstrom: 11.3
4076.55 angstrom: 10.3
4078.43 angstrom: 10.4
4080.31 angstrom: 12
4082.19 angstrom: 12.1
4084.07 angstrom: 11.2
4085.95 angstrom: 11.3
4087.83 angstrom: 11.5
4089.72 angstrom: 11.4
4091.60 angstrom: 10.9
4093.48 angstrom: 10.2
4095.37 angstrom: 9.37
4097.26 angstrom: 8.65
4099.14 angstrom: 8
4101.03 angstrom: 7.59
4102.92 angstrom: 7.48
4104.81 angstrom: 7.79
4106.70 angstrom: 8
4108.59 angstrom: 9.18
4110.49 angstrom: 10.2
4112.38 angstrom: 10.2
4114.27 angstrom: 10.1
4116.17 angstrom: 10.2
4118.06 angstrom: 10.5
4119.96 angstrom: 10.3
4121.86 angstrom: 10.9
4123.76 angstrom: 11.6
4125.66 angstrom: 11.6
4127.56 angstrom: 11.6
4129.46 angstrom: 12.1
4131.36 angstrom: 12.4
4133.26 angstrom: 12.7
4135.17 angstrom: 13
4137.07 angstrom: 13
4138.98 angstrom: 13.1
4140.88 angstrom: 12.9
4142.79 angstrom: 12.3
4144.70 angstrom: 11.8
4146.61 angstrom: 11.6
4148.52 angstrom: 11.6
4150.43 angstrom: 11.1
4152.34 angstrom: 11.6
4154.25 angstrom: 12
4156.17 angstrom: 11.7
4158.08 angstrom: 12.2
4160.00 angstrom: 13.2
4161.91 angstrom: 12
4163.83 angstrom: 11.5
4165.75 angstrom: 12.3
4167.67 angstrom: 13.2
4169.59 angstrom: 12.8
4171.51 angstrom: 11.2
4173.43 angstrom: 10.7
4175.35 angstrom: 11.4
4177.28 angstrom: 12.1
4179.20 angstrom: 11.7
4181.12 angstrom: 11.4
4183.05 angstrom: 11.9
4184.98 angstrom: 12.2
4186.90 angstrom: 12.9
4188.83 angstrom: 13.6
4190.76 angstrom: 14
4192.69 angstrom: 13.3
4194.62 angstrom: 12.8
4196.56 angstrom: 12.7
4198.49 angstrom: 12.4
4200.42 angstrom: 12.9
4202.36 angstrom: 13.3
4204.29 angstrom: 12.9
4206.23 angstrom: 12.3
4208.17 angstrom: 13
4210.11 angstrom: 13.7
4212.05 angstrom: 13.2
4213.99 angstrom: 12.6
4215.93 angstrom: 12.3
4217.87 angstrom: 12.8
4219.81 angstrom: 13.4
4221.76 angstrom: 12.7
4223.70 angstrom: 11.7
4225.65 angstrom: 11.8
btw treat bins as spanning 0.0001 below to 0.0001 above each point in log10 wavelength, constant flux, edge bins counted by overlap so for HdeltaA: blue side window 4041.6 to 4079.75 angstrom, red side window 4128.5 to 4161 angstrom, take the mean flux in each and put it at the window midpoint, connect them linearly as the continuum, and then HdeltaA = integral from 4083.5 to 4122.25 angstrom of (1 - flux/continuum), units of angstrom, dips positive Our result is 7.38 angstrom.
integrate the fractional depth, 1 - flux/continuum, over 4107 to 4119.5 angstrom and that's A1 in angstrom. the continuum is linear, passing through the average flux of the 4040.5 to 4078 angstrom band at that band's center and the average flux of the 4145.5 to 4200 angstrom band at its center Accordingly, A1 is 2.1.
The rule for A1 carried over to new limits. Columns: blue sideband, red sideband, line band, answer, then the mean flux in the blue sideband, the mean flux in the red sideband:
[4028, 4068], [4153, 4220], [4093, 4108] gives 4.8 angstrom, 12.1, 12.5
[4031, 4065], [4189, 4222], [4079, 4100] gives 2.9 angstrom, 12.1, 13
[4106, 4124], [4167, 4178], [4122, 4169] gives -4.9 angstrom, 10.1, 11.9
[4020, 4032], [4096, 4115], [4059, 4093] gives -4.1 angstrom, 12.8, 8.72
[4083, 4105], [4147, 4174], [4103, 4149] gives -1.3 angstrom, 9.69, 11.9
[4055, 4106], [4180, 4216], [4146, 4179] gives 0.8 angstrom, 10.8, 12.8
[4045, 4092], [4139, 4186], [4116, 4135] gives 0.6 angstrom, 11.7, 12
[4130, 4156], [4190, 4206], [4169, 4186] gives 1.4 angstrom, 12.2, 13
